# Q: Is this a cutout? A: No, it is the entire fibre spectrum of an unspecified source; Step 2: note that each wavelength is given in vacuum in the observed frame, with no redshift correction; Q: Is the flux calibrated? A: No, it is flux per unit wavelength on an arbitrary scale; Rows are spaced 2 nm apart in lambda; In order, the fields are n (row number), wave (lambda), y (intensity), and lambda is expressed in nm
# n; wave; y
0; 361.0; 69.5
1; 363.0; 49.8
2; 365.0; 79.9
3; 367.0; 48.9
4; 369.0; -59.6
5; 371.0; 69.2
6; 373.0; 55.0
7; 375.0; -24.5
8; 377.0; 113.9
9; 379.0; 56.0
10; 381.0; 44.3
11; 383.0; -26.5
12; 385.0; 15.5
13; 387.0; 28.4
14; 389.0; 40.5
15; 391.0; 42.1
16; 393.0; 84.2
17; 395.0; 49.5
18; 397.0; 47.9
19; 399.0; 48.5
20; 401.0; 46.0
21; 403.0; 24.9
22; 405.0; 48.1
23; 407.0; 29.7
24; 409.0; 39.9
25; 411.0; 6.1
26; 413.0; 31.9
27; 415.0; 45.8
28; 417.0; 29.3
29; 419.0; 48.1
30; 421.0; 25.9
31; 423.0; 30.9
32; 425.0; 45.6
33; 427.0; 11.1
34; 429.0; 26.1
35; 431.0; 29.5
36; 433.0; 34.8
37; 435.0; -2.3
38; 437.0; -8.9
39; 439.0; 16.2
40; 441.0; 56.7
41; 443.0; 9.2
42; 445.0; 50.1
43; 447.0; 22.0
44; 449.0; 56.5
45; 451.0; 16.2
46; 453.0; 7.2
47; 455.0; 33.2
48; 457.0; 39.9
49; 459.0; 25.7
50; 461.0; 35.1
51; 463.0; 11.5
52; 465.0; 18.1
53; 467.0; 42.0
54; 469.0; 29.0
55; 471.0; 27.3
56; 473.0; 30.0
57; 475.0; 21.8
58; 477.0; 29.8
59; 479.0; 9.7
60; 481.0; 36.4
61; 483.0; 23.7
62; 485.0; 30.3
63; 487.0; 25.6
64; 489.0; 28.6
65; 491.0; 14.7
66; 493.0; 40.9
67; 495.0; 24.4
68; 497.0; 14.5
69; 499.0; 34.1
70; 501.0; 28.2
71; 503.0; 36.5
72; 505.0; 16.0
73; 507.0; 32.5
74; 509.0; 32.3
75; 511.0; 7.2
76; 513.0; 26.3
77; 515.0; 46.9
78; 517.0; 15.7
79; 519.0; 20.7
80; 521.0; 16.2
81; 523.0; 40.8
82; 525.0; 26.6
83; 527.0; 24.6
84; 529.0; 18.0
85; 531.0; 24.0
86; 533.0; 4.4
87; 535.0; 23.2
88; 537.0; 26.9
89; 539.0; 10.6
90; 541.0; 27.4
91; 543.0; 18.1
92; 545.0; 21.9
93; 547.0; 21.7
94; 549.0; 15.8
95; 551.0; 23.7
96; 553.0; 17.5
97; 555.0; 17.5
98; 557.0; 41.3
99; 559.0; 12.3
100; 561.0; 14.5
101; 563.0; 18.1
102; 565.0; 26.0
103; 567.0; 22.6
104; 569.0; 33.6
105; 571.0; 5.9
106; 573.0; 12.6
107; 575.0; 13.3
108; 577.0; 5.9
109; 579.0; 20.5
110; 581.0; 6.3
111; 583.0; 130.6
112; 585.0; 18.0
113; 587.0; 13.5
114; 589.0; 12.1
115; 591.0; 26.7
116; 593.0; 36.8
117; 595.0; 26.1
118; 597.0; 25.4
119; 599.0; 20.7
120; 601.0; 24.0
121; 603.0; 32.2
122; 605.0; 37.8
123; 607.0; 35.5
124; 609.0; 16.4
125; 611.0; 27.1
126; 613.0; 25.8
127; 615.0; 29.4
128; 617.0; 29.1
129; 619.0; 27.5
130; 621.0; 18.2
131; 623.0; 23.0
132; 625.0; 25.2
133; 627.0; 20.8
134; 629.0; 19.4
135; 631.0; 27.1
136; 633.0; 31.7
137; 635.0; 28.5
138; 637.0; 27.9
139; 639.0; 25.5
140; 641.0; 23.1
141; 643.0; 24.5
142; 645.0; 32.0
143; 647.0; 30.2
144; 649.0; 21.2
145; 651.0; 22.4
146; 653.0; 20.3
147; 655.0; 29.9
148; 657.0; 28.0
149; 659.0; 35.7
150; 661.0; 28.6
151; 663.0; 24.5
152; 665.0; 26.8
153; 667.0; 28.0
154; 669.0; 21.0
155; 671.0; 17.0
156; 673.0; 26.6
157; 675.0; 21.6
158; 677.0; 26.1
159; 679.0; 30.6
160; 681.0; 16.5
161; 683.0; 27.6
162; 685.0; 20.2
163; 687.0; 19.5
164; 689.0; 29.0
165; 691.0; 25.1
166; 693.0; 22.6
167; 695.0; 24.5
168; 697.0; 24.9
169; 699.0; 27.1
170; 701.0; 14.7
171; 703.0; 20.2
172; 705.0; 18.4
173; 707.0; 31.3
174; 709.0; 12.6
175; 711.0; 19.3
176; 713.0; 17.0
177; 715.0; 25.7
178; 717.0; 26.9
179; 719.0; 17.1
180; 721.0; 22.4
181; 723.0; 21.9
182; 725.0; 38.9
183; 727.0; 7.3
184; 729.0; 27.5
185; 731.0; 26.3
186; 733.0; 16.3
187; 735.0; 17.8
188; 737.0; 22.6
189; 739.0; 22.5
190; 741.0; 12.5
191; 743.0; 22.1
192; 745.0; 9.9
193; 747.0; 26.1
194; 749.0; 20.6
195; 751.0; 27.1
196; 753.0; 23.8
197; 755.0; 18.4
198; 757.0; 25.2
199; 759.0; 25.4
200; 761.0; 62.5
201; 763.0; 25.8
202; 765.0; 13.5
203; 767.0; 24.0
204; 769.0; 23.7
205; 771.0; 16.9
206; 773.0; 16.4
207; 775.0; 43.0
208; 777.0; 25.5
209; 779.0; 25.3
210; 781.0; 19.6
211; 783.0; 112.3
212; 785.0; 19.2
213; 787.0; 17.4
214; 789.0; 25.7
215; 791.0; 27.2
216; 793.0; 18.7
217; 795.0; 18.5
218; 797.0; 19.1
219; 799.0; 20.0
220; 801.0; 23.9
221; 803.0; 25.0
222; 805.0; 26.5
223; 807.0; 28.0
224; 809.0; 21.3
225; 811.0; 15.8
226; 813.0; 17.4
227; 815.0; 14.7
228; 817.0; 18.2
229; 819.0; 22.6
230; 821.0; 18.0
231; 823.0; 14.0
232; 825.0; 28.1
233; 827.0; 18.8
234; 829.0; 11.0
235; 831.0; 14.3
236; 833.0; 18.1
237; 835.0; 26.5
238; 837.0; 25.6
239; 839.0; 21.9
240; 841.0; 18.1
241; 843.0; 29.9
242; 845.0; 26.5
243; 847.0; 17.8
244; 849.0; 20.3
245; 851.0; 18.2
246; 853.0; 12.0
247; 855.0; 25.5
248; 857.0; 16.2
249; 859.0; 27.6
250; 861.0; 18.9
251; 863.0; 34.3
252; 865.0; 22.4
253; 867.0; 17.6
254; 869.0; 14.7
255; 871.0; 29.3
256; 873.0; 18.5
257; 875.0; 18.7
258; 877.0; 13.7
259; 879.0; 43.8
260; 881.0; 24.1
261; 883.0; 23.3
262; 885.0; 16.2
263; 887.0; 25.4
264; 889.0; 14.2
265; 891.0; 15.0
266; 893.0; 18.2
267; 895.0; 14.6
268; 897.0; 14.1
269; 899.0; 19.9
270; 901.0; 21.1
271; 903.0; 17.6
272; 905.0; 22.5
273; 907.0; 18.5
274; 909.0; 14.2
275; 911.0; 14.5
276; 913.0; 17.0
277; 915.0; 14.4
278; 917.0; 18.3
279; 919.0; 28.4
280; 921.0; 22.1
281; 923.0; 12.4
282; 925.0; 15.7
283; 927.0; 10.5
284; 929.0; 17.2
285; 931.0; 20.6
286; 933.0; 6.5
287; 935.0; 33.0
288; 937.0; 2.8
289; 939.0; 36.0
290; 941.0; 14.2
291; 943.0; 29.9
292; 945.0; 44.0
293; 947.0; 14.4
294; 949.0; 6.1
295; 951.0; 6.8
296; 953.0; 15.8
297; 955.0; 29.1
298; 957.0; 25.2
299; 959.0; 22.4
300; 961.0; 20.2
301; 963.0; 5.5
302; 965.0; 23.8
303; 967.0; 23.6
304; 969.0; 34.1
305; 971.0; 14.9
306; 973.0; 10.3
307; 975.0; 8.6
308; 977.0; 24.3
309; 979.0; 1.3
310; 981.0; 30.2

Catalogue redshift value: 0.564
